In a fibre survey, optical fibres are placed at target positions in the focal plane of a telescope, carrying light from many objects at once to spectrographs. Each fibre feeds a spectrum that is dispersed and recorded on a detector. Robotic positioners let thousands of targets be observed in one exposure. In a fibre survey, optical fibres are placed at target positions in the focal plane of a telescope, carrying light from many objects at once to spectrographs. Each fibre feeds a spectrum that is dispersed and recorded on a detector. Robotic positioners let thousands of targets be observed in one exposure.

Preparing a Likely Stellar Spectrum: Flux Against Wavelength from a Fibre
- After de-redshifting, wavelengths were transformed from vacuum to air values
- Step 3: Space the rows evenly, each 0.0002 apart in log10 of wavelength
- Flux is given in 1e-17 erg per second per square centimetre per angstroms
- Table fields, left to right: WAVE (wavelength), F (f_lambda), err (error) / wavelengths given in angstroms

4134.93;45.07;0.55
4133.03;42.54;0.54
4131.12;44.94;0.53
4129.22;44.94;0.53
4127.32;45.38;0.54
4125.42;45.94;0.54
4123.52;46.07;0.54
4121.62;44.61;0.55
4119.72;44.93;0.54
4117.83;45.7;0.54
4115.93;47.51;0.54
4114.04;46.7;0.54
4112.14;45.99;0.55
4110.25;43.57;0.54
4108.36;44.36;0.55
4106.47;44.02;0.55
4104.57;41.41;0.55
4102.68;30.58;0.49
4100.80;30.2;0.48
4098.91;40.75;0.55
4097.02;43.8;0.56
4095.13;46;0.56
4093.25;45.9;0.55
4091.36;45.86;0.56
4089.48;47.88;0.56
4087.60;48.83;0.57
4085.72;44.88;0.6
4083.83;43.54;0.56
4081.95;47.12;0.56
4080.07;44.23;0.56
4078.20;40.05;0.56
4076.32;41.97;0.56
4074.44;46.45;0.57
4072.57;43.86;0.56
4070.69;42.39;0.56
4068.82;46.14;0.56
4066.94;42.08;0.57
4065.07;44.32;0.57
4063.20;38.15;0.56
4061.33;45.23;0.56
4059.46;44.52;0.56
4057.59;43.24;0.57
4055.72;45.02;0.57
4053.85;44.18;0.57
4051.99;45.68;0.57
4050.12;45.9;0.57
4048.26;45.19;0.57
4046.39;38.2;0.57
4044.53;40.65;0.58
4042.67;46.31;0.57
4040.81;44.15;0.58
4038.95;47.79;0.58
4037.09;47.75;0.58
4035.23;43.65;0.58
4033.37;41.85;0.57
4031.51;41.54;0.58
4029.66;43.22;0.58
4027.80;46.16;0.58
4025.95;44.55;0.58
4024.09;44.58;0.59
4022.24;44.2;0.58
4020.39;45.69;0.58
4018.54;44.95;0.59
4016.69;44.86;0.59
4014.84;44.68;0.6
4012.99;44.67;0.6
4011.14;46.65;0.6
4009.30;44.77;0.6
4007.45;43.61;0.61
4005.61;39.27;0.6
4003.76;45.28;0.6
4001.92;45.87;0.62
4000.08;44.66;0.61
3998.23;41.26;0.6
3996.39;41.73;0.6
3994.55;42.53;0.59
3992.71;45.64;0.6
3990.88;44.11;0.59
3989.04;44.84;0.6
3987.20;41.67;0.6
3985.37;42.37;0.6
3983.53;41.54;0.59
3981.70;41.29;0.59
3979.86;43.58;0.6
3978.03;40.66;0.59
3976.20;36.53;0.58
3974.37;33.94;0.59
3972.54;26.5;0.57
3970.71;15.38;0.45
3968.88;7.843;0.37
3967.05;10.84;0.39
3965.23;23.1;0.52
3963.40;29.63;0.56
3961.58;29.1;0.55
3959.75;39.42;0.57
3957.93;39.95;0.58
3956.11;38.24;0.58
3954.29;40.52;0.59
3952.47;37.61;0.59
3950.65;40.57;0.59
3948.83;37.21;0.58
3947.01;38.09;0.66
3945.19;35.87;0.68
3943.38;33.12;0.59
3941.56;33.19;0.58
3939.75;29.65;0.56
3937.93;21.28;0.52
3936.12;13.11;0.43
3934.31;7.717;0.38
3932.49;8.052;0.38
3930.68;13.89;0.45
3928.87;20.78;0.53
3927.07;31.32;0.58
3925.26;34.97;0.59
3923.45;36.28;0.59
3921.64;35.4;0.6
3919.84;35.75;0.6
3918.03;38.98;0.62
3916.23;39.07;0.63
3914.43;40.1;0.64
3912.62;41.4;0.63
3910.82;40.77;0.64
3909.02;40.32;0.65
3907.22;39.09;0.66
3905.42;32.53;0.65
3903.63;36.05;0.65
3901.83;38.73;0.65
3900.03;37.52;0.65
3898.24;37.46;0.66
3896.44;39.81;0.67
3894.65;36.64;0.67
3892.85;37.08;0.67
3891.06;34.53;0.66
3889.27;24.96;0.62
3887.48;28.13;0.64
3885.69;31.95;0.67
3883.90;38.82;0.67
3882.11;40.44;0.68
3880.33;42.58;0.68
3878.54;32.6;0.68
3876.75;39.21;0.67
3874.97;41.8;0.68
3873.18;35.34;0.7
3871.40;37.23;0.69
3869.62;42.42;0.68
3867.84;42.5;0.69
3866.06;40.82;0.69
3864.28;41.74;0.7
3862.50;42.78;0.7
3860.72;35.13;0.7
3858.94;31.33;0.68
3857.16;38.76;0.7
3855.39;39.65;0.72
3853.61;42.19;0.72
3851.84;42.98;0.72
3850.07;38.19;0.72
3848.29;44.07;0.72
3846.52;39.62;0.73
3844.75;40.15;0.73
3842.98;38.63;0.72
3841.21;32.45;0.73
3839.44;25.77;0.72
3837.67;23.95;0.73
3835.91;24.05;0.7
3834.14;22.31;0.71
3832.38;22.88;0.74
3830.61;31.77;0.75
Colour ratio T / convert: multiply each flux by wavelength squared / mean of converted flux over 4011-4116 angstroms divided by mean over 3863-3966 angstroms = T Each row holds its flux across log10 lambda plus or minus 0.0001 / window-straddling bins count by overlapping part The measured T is 1.38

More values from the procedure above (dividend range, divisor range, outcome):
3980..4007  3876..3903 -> 1.26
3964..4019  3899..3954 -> 1.23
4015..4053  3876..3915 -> 1.29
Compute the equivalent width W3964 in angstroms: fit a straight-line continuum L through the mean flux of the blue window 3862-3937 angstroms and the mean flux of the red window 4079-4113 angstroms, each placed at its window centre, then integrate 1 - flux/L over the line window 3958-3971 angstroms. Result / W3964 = 4.8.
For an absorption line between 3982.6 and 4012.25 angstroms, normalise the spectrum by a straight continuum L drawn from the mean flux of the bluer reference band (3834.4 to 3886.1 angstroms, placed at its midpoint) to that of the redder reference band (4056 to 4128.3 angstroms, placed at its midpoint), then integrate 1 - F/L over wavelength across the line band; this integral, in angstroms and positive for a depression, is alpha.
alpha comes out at -1.7 angstroms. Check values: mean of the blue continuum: 37.4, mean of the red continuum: 43.8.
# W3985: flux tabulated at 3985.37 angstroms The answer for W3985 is 42.37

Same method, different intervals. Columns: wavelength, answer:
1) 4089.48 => 47.88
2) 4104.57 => 41.41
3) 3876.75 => 39.21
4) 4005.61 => 39.27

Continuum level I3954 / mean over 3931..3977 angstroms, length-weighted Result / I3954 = 28.1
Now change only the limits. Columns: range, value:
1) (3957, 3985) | 30.9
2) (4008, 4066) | 44.3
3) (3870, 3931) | 35.9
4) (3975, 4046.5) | 43.6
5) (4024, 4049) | 43.9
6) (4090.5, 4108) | 41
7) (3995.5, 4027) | 44.2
